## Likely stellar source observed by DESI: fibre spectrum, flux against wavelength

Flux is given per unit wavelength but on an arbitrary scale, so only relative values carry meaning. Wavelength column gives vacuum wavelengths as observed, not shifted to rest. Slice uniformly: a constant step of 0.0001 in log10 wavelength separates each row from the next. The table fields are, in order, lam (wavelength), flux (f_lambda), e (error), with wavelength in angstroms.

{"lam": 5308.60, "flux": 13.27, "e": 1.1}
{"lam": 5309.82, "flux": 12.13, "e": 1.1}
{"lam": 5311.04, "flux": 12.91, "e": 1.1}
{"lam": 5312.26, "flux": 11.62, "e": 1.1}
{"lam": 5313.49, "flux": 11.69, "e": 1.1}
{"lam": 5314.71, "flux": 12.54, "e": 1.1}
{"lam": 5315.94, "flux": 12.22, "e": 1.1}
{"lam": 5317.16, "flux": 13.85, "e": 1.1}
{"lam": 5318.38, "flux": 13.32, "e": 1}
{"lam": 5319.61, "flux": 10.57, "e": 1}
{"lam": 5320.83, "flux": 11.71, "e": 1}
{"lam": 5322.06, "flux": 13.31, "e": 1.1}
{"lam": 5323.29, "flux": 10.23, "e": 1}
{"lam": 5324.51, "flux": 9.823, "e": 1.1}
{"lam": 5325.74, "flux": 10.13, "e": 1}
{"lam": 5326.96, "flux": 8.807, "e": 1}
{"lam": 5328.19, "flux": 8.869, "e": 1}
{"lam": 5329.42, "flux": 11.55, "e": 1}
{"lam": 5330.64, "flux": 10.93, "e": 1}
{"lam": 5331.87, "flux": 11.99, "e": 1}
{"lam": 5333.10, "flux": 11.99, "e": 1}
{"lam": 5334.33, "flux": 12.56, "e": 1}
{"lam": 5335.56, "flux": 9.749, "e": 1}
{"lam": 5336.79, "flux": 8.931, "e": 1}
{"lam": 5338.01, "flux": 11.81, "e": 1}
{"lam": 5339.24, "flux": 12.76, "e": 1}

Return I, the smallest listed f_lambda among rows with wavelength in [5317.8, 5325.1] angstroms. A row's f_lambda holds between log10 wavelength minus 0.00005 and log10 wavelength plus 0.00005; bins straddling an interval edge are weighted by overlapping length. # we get 9.823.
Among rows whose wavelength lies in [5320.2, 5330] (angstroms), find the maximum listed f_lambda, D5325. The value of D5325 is 13.31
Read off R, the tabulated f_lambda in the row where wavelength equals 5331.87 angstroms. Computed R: 11.99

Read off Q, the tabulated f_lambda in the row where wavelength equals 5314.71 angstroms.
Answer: 12.54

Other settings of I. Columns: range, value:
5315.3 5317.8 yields 12.22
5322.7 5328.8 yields 8.807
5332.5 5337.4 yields 8.931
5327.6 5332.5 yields 8.869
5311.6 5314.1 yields 11.62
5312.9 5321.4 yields 10.57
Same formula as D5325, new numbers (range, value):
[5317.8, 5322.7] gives 13.32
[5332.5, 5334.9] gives 12.56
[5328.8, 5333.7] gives 11.99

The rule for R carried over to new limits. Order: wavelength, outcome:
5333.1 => 11.99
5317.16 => 13.85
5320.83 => 11.71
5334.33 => 12.56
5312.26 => 11.62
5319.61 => 10.57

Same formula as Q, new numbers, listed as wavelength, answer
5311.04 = 12.91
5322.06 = 13.31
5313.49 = 11.69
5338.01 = 11.81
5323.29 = 10.23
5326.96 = 8.807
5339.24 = 12.76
